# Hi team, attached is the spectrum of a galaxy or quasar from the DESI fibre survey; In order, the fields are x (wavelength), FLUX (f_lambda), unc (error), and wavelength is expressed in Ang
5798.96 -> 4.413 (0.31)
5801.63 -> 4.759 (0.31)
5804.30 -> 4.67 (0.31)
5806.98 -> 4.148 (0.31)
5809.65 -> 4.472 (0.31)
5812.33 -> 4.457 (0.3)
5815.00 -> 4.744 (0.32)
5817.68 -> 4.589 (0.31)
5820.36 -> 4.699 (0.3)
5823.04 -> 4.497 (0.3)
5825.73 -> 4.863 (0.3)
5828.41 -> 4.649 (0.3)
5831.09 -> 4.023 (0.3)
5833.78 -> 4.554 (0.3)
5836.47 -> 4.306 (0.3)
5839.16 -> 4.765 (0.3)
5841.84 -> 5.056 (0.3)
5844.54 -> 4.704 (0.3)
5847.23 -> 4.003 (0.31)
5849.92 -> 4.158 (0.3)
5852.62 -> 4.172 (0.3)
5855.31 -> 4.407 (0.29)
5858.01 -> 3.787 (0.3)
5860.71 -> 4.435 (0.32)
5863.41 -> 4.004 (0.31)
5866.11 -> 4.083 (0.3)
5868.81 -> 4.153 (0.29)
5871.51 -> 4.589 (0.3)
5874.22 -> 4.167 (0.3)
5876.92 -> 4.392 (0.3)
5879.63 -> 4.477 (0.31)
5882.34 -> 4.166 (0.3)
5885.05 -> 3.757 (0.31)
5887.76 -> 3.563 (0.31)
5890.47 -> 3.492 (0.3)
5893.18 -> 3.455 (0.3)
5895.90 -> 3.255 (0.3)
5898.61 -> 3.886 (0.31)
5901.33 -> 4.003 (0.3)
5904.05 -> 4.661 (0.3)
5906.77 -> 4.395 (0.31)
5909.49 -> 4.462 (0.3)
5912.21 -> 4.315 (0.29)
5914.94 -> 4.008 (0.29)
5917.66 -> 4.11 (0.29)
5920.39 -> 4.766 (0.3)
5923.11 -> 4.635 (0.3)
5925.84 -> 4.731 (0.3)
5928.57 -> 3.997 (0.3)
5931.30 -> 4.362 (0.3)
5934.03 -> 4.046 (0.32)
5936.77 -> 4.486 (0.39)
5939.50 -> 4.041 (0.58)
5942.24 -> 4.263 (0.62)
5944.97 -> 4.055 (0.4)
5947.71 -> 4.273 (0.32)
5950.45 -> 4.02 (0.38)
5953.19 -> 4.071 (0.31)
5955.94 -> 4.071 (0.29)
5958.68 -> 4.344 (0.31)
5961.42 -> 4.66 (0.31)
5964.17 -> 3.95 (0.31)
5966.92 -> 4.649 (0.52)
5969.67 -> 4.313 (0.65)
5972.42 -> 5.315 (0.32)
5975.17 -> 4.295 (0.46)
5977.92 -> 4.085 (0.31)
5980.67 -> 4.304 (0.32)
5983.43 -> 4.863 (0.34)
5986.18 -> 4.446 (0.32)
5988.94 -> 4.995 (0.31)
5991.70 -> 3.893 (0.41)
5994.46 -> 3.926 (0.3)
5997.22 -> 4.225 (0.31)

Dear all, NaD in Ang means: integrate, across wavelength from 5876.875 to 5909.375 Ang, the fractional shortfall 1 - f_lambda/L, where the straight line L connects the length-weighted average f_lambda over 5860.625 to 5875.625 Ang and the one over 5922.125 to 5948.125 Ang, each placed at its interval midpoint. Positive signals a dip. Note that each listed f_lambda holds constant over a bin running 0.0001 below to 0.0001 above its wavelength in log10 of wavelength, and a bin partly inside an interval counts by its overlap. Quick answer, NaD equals 2.19 Ang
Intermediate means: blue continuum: 4.22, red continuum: 4.28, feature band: 3.96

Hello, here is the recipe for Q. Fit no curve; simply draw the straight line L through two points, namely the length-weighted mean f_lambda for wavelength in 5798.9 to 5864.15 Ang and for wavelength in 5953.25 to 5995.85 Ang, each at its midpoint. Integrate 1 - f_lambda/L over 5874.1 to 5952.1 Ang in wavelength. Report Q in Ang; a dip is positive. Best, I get 4.88 Ang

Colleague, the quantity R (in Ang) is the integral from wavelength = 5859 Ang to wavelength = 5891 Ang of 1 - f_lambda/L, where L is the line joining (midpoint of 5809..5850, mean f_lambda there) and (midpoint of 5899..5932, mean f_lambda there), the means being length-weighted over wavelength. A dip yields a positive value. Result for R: 2.4 Ang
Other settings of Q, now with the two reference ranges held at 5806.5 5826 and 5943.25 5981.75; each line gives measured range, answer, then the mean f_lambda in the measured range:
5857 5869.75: 1.1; 4.1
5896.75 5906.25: 0.6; 4.15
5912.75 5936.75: 0.2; 4.34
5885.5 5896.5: 2.4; 3.48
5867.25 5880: 0.3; 4.34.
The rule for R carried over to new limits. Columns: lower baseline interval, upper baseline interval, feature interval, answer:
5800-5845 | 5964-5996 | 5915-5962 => 2.09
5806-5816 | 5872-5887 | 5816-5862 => -1.08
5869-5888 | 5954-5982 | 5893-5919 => 1.05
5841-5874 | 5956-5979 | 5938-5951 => 0.77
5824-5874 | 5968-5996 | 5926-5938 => 0.39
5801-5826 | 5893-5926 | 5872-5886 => 0.32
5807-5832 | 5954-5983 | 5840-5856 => 0.32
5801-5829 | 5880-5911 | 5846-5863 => 0.46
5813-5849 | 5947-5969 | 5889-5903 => 2.43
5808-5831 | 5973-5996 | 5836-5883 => 2.17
